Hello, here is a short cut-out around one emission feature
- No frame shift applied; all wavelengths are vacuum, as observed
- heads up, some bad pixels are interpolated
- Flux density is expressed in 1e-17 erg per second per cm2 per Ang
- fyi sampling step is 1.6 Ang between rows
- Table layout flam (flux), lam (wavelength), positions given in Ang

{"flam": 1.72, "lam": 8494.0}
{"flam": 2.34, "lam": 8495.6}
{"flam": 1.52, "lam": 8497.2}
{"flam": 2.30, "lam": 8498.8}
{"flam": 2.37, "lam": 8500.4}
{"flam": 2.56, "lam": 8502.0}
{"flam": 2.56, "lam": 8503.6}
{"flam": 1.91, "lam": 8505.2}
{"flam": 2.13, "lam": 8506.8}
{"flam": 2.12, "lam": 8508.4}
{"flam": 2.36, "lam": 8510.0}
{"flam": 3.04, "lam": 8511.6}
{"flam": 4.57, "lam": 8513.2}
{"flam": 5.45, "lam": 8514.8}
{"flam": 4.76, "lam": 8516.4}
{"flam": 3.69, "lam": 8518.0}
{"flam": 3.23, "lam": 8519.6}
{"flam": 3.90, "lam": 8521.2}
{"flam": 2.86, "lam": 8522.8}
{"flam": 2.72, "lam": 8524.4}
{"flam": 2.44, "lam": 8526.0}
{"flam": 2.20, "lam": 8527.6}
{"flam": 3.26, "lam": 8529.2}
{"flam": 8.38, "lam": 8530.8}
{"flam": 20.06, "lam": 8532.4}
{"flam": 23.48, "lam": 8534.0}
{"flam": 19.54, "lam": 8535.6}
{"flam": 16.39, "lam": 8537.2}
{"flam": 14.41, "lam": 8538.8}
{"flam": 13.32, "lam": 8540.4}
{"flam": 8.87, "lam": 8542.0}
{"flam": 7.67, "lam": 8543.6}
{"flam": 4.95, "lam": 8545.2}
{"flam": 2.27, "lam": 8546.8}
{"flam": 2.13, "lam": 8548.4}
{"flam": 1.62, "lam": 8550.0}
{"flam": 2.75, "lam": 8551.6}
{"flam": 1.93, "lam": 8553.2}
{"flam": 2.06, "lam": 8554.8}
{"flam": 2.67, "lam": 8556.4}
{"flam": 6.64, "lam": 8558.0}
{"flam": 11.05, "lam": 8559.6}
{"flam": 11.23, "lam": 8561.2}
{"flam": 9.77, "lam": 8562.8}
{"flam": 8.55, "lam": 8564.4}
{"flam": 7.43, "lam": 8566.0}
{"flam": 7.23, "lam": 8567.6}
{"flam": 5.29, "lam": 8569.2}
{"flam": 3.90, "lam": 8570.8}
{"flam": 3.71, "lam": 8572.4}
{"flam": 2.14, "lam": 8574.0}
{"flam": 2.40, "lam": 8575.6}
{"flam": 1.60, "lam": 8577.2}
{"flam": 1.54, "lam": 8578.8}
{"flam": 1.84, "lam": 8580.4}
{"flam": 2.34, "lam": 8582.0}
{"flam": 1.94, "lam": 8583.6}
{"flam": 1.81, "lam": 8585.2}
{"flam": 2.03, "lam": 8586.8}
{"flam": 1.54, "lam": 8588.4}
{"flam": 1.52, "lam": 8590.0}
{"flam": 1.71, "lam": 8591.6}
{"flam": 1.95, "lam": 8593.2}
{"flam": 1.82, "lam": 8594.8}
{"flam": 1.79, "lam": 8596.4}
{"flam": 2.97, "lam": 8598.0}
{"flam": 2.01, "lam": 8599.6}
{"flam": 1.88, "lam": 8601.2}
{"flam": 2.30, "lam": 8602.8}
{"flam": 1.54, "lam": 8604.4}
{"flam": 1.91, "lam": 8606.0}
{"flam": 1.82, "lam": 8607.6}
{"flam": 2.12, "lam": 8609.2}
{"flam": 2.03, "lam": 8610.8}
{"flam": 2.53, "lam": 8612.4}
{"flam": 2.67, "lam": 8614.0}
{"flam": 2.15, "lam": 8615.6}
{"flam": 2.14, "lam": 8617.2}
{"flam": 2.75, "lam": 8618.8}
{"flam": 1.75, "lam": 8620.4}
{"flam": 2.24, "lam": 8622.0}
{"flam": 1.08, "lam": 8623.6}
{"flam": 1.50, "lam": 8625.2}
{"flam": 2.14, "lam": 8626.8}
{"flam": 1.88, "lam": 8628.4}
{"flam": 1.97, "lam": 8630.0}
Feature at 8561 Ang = [N II]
